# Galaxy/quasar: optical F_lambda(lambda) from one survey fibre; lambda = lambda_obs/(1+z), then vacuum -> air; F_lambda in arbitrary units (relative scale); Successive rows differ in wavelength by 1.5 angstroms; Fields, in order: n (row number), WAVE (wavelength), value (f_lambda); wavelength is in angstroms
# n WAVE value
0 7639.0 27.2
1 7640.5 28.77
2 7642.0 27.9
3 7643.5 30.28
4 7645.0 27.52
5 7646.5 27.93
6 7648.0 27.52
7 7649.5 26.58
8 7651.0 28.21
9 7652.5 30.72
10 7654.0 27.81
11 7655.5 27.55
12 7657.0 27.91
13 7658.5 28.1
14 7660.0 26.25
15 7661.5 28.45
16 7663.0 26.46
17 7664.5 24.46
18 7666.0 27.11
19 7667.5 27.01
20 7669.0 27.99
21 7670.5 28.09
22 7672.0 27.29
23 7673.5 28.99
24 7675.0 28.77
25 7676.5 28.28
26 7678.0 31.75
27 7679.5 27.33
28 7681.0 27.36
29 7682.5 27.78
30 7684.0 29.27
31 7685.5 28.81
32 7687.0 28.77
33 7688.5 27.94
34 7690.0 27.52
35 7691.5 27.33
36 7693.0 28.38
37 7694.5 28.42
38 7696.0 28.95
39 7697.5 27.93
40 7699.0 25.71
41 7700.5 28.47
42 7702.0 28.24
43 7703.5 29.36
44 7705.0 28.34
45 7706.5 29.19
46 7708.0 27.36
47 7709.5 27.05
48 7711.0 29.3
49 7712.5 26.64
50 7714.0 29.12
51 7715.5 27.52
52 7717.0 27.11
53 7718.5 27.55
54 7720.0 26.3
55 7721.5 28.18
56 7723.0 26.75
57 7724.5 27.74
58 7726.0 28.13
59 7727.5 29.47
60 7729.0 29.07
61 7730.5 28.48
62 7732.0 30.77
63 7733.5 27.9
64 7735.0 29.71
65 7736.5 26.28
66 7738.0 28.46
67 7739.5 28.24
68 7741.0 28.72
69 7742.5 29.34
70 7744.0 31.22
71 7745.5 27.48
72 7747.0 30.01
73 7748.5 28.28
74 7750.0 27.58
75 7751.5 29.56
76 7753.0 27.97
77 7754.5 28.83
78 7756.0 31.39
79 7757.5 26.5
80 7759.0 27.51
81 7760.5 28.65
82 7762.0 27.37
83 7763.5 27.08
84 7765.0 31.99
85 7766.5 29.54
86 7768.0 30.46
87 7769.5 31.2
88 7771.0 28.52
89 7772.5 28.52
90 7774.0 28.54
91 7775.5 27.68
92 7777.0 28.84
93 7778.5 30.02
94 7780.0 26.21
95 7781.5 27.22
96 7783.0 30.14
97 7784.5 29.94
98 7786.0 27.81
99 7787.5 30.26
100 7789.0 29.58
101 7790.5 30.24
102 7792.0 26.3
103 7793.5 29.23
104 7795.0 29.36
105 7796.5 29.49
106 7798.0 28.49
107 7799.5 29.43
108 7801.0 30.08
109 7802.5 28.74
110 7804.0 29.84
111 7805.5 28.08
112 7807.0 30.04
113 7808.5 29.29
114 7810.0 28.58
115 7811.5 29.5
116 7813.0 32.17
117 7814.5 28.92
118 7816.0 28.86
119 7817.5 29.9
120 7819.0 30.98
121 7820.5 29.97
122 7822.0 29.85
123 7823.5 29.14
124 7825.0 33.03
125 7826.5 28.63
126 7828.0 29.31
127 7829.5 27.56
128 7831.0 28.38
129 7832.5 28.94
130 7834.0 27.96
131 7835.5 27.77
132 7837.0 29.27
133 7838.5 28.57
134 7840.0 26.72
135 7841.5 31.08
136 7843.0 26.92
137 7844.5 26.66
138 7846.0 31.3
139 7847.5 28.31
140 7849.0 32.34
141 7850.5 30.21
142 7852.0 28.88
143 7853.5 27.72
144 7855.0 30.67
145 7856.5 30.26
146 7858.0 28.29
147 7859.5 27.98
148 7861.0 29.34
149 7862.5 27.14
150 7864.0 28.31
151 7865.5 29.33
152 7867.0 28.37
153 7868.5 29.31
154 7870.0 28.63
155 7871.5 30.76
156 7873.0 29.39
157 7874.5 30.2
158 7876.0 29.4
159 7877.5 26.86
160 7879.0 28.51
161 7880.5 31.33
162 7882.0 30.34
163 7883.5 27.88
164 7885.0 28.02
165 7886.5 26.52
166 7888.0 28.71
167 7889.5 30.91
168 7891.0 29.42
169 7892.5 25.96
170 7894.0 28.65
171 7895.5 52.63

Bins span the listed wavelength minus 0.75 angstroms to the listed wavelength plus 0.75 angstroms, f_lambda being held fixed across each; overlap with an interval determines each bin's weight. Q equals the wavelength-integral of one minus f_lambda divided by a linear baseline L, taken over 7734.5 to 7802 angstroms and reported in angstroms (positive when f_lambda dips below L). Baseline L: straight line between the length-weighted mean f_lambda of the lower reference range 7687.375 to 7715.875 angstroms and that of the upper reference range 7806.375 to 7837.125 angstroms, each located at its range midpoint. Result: -0.1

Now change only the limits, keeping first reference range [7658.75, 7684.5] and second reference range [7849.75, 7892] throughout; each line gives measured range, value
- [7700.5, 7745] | -0.3 angstroms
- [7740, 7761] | -0.4 angstroms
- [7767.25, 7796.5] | -0.5 angstroms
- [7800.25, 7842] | -0.9 angstroms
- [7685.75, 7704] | -0.1 angstroms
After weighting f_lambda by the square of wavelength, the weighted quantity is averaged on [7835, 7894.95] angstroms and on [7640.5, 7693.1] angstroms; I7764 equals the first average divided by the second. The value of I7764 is 1.09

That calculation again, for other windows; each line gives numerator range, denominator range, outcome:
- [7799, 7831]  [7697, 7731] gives 1.09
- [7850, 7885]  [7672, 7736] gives 1.07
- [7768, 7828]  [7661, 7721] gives 1.08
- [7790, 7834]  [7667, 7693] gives 1.07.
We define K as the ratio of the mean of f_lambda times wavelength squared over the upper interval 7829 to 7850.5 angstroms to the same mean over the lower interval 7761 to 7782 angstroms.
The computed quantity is 1.0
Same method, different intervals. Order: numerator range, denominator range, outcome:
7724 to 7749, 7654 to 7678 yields 1.06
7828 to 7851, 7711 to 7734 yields 1.06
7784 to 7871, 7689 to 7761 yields 1.06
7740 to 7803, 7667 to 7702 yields 1.05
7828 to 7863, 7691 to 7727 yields 1.07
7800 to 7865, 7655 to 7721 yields 1.09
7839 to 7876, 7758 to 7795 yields 1.03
